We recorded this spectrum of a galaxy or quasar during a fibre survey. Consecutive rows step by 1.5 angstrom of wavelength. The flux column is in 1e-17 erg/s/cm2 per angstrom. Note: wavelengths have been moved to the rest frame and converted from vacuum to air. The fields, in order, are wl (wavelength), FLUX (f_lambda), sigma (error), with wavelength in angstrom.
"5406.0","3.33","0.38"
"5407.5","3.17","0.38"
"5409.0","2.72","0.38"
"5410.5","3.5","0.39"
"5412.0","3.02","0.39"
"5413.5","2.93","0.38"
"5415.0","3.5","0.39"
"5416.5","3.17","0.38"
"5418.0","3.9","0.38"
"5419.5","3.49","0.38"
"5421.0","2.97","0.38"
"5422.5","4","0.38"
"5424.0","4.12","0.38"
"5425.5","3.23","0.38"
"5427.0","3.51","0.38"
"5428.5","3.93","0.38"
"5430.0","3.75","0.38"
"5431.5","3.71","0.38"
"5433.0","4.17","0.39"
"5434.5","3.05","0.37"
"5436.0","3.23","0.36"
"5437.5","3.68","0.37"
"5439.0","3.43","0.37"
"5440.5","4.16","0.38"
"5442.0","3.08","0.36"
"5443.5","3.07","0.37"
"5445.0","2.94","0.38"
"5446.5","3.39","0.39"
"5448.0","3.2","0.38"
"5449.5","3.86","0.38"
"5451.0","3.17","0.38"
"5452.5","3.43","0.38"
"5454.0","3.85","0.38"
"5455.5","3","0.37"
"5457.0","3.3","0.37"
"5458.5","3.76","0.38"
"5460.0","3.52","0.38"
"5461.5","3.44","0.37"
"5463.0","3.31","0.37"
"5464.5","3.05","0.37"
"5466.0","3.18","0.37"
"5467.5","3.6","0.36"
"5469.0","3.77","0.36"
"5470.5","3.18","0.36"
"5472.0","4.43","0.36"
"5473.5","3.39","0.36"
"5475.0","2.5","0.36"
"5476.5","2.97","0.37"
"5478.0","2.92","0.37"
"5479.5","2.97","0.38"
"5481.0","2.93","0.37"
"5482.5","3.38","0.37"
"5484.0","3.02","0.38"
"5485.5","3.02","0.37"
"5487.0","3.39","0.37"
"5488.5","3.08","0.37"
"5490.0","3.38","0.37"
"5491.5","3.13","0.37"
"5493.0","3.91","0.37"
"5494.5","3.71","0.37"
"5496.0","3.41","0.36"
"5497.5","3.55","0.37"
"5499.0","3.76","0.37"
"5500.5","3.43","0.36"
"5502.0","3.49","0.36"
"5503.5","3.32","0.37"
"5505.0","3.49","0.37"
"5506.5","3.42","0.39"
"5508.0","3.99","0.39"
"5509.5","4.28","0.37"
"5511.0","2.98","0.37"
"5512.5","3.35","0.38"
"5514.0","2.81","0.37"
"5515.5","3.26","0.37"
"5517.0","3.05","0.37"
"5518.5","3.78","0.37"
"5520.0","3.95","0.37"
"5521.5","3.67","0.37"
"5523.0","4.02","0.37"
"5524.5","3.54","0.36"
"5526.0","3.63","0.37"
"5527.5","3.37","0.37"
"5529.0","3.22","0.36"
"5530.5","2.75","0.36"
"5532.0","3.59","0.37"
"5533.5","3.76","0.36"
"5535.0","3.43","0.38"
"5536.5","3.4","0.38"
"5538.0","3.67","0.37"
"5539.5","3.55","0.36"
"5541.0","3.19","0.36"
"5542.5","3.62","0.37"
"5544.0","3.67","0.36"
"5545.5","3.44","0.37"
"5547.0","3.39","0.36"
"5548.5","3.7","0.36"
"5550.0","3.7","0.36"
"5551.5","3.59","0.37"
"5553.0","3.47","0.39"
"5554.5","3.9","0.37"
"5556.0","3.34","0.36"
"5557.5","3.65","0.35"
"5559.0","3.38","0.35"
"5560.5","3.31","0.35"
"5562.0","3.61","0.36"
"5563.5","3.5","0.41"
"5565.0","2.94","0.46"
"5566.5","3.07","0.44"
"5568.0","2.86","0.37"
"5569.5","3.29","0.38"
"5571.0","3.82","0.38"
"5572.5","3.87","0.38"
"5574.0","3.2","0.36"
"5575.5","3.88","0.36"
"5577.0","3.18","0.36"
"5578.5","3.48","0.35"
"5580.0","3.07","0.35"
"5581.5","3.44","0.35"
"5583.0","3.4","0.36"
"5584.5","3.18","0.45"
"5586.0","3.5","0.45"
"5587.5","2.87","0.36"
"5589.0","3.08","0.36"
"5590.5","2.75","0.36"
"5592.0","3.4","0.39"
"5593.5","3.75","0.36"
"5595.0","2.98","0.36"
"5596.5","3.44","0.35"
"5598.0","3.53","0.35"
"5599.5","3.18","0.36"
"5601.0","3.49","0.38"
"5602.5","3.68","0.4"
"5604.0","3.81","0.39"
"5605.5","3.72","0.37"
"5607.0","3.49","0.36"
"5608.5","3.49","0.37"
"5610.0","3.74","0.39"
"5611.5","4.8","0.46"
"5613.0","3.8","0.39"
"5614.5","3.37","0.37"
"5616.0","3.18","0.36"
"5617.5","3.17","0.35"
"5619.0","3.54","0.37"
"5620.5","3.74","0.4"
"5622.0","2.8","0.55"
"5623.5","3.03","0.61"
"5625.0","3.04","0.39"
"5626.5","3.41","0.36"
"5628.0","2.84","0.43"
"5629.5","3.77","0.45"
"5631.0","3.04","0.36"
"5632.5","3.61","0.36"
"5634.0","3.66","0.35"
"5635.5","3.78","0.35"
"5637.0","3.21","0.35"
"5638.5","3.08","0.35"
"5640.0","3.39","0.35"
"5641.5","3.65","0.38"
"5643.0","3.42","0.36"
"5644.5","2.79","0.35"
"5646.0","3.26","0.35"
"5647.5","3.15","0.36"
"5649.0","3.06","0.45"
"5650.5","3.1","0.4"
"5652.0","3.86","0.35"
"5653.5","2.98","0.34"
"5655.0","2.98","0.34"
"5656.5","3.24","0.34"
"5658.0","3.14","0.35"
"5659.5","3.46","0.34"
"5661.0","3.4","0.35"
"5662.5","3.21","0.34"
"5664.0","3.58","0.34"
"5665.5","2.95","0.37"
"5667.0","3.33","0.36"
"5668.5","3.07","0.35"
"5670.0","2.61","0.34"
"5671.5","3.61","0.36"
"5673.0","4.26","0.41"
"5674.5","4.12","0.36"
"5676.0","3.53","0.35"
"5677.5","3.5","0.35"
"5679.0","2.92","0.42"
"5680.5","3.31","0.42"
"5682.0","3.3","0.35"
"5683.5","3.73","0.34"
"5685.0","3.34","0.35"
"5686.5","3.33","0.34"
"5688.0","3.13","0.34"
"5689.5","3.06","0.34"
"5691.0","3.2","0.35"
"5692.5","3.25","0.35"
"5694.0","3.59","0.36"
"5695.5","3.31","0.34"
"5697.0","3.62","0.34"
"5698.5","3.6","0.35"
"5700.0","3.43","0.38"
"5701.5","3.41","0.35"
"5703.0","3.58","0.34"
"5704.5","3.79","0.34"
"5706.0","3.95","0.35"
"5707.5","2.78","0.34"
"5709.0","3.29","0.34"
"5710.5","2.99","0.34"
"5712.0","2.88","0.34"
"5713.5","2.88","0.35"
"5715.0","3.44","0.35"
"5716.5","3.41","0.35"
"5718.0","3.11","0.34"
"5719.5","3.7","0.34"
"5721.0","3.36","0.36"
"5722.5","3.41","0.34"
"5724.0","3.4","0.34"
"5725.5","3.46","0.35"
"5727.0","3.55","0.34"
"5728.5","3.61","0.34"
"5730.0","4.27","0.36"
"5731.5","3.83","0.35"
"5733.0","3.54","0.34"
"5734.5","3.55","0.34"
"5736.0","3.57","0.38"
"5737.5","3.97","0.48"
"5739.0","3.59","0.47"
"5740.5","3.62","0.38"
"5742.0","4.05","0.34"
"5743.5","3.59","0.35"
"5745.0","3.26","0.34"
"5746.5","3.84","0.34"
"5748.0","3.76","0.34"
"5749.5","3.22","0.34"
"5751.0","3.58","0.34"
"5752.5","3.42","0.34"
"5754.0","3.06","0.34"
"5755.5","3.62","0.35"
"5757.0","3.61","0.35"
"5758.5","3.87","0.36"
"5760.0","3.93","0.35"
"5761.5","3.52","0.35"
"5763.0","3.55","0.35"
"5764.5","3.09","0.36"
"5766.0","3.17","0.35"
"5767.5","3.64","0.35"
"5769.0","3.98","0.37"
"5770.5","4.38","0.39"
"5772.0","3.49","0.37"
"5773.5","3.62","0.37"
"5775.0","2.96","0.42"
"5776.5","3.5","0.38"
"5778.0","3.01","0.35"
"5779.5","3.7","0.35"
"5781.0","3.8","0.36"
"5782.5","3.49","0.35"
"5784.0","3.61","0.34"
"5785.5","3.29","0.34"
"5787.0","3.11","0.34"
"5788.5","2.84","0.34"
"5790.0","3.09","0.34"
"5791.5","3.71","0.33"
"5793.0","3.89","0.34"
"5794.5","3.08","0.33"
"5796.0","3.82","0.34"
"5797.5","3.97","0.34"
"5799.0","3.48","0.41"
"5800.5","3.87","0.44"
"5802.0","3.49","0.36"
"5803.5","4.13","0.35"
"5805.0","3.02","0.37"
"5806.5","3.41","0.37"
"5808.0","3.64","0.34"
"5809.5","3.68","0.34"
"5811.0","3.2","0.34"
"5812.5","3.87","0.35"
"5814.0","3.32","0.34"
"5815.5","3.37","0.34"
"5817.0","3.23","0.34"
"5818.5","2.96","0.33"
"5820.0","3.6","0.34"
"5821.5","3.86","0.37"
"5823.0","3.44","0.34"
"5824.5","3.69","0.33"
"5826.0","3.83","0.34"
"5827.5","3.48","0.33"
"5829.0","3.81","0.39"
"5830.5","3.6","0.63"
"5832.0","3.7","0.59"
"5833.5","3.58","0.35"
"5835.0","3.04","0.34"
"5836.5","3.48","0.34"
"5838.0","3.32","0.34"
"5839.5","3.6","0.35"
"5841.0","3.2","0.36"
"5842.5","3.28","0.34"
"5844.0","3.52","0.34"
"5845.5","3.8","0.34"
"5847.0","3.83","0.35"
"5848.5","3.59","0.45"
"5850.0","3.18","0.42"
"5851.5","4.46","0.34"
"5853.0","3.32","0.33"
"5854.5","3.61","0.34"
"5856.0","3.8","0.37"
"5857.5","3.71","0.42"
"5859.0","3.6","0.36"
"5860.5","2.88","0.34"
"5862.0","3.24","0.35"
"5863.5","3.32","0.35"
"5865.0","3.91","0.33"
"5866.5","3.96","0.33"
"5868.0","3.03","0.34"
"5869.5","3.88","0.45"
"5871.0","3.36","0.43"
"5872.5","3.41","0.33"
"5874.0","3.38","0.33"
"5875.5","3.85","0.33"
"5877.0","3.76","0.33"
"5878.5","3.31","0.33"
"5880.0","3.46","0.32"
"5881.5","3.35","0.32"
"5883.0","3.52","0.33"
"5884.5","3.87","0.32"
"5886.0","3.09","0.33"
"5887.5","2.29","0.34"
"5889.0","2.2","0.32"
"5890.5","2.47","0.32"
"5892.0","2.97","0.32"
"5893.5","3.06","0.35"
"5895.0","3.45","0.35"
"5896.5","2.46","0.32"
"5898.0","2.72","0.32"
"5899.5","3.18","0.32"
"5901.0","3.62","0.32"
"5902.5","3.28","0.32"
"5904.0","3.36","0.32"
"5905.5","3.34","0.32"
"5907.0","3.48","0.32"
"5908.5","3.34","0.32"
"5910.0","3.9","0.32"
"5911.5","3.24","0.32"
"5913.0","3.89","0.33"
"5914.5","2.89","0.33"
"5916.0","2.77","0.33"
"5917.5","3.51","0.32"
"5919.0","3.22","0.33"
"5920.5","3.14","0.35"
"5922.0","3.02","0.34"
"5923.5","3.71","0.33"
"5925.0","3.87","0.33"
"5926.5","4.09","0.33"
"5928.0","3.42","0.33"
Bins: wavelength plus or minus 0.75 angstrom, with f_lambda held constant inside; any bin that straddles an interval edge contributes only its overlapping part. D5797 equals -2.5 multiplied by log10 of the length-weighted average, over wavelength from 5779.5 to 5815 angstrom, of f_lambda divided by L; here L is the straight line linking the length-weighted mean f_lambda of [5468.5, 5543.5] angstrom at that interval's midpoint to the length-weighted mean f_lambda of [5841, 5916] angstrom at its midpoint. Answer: -0.04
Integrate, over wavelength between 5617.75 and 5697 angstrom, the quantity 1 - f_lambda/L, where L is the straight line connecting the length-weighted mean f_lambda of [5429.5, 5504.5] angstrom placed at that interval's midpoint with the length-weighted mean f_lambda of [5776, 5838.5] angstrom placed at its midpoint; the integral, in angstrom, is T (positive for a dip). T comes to 2.9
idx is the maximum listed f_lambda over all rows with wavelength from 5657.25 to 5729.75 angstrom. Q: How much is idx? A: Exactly 4.26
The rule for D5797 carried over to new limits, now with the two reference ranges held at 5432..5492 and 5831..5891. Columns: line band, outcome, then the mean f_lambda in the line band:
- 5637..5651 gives 0.06 mag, 3.21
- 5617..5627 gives 0.04 mag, 3.25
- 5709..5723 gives 0.05 mag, 3.24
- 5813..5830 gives -0.03 mag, 3.51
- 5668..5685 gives -0.02 mag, 3.45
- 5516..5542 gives -0.05 mag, 3.5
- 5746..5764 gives -0.05 mag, 3.57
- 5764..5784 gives -0.04 mag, 3.53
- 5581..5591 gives 0.06 mag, 3.18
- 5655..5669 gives 0.04 mag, 3.25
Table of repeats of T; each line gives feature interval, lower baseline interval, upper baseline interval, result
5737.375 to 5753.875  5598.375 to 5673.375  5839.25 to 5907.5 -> -1.1 angstrom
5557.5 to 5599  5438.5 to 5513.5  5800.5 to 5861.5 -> 1.2 angstrom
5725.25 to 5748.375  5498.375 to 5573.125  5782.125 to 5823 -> -1.4 angstrom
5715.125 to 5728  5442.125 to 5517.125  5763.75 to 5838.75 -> 0.1 angstrom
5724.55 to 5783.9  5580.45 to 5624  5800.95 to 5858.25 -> -1.5 angstrom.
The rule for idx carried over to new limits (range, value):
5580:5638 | 4.8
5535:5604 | 3.9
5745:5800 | 4.38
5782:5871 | 4.46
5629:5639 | 3.78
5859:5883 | 3.96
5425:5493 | 4.43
